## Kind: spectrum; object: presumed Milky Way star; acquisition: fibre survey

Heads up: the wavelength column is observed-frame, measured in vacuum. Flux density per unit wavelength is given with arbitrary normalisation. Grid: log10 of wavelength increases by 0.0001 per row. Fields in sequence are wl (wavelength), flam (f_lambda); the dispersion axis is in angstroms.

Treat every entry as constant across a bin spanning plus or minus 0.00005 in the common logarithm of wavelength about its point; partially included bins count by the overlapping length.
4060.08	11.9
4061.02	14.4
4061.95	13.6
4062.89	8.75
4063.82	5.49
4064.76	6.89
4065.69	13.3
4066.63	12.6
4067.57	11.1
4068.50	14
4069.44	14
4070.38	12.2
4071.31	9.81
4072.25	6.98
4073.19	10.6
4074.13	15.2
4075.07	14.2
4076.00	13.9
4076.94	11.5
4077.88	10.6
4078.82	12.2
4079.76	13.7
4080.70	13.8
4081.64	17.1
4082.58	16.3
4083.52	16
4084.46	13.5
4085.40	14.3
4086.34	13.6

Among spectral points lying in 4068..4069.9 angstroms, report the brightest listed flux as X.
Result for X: 14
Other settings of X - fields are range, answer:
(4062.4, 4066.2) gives 13.3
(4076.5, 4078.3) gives 11.5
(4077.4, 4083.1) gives 17.1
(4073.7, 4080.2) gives 15.2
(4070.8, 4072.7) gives 9.81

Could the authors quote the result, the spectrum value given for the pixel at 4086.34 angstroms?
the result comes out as 13.6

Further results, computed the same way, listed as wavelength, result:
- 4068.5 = 14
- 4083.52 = 16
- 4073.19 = 10.6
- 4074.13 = 15.2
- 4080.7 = 13.8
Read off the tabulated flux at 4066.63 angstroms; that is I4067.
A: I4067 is 12.6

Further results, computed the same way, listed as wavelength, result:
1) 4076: 13.9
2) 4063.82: 5.49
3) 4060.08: 11.9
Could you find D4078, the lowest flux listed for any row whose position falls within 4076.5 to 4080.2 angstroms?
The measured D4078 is 10.6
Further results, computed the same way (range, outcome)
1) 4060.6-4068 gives 5.49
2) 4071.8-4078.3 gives 6.98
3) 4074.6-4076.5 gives 13.9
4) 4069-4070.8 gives 12.2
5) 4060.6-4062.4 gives 13.6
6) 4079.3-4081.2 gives 13.7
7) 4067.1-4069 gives 11.1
